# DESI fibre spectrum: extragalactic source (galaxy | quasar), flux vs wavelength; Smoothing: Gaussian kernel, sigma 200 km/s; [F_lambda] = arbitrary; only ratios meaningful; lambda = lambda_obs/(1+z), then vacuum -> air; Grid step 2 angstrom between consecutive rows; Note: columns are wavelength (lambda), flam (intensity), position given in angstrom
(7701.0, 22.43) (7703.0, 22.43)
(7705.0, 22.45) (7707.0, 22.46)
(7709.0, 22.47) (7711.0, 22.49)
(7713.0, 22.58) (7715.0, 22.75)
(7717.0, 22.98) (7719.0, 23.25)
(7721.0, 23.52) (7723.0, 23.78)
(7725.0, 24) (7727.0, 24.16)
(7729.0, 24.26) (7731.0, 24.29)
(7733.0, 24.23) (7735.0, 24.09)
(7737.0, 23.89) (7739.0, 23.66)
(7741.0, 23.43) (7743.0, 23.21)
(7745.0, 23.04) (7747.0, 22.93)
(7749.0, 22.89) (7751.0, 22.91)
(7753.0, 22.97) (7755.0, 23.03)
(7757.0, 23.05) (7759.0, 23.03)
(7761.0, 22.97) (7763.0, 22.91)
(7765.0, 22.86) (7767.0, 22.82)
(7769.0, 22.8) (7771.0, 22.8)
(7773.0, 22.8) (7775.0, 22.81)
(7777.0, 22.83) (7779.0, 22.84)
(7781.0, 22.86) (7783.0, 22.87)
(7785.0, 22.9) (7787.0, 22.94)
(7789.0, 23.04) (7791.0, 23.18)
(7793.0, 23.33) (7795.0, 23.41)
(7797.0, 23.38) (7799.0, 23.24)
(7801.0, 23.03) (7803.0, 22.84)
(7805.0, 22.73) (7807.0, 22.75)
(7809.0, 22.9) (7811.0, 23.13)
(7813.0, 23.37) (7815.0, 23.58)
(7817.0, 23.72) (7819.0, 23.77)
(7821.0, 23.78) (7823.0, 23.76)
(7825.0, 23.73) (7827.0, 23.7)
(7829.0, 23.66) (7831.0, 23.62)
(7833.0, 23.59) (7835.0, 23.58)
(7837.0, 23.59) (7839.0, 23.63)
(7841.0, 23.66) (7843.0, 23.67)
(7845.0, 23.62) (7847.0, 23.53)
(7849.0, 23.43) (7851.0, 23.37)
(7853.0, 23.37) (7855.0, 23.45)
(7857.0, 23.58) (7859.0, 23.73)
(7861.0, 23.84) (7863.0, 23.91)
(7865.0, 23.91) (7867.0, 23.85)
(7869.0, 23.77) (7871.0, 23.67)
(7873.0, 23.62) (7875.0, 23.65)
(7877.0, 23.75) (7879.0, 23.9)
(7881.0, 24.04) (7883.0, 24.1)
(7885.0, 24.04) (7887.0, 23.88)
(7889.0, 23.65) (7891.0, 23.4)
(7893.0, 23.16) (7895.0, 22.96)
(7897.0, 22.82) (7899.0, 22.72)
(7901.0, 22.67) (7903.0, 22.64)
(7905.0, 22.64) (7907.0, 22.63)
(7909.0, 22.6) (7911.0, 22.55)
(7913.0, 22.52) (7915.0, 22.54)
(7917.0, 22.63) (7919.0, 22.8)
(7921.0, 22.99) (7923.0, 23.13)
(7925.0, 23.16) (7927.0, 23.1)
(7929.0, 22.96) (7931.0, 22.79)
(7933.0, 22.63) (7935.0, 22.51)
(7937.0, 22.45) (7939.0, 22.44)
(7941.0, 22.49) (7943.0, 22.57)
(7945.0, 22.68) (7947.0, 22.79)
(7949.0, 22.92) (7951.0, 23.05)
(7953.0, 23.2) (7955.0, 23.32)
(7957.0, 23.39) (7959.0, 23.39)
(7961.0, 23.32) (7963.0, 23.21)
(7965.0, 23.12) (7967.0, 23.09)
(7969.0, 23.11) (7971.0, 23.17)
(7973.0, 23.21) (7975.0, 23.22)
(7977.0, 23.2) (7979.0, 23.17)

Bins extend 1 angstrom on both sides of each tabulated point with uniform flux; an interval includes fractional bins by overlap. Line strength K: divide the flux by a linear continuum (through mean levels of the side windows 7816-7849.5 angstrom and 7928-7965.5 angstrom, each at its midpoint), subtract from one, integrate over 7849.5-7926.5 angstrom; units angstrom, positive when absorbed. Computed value 0.0 angstrom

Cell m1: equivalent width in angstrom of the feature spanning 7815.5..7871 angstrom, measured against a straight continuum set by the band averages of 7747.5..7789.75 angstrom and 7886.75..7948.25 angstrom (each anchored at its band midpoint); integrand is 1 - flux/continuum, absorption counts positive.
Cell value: -2.0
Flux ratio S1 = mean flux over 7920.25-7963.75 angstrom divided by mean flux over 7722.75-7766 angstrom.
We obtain 1.0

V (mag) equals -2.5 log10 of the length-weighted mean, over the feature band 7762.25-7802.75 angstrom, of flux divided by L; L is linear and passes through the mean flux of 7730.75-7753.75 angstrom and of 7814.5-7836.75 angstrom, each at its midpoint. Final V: 0.03 mag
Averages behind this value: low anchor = 23.4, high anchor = 23.7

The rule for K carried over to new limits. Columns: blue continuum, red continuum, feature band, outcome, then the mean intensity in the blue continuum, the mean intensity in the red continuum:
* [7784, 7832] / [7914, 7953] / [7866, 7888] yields -0.8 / 23.3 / 22.8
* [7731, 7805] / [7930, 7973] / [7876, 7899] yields -0.6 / 23.1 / 22.9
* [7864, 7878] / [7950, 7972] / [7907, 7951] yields 1.3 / 23.7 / 23.2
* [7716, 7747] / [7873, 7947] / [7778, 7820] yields 0.5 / 23.7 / 23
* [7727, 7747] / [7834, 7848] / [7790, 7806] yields 0.4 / 23.8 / 23.6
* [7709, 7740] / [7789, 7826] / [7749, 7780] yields 0.7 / 23.6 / 23.3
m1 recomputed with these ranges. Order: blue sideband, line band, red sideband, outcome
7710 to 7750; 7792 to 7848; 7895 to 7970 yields -0.59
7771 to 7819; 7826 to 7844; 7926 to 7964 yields -0.47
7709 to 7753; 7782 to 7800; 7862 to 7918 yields 0.17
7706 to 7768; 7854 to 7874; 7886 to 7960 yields -0.63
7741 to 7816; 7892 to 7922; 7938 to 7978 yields 0.40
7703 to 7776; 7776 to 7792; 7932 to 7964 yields 0.13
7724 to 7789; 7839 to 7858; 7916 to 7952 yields -0.44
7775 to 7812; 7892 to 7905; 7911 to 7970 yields 0.07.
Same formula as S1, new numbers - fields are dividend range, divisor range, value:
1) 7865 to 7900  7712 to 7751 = 1.00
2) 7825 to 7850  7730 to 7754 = 1.01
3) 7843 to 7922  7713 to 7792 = 1.01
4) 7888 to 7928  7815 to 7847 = 0.97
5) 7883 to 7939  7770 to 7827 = 0.99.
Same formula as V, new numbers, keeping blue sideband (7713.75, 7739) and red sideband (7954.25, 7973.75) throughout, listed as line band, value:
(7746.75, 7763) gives 0.03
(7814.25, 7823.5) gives -0.01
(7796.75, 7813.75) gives 0.03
